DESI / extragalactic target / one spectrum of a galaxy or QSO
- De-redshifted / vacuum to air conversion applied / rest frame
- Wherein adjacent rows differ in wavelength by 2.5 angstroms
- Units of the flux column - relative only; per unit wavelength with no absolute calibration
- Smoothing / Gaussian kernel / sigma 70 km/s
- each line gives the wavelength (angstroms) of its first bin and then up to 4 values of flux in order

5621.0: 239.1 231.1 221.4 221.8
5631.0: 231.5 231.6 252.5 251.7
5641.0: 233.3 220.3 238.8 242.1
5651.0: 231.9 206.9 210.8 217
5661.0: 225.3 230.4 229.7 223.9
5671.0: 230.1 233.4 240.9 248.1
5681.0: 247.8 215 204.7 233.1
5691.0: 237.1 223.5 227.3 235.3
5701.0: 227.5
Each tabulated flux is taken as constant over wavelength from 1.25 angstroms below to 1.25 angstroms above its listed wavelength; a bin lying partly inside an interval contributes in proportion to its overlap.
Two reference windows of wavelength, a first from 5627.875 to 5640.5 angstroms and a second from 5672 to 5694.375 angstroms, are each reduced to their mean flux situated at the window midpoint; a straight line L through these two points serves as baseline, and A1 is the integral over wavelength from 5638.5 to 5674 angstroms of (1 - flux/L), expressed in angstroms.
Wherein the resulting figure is 1.19 angstroms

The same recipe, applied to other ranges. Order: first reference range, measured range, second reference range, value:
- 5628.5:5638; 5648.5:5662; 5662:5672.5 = 0.66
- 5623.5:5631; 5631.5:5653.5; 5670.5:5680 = -0.63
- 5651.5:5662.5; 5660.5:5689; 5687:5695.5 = -0.86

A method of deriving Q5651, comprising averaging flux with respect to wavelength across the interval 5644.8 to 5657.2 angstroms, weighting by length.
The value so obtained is 226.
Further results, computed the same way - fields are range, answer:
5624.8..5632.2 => 225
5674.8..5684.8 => 238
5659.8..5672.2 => 228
